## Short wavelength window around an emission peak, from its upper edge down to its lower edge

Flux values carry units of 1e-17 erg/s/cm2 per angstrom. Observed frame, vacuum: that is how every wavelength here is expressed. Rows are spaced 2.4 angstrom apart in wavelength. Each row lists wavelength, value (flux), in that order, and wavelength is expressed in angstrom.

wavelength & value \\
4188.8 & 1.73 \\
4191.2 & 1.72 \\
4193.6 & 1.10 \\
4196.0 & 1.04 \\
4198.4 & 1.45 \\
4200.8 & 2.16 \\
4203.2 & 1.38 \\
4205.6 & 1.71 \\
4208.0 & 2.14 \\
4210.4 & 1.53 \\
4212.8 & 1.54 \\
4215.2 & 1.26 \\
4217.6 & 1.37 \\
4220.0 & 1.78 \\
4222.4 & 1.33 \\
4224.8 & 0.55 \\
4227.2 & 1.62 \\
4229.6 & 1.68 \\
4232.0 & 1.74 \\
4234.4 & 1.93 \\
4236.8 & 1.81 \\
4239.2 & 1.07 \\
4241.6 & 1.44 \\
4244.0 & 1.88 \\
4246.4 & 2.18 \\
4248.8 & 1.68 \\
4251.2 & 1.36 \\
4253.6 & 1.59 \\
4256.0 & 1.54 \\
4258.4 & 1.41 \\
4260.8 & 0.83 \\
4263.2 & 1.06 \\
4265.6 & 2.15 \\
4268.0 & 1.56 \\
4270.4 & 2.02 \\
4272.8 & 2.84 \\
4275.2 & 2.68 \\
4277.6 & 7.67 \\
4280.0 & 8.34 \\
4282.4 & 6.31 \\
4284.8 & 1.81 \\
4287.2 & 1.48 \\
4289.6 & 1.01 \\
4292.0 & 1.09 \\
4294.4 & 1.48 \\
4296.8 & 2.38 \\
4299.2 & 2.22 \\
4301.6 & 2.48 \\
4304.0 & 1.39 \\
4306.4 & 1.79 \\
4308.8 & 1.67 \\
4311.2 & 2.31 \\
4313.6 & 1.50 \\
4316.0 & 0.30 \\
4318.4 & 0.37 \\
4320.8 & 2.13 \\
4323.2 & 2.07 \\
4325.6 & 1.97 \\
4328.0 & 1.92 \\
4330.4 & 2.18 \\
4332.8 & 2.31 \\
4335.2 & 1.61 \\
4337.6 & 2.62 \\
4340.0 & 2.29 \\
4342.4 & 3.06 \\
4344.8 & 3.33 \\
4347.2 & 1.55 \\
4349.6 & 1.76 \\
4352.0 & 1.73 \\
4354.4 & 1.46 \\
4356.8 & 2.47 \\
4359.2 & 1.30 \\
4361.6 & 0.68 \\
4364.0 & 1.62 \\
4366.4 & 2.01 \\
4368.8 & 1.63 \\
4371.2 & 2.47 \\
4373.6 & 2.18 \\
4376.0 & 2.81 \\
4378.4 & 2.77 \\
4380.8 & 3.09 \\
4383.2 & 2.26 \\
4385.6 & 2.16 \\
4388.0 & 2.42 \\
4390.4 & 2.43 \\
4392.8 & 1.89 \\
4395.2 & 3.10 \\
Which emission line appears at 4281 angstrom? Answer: [O II] 3727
